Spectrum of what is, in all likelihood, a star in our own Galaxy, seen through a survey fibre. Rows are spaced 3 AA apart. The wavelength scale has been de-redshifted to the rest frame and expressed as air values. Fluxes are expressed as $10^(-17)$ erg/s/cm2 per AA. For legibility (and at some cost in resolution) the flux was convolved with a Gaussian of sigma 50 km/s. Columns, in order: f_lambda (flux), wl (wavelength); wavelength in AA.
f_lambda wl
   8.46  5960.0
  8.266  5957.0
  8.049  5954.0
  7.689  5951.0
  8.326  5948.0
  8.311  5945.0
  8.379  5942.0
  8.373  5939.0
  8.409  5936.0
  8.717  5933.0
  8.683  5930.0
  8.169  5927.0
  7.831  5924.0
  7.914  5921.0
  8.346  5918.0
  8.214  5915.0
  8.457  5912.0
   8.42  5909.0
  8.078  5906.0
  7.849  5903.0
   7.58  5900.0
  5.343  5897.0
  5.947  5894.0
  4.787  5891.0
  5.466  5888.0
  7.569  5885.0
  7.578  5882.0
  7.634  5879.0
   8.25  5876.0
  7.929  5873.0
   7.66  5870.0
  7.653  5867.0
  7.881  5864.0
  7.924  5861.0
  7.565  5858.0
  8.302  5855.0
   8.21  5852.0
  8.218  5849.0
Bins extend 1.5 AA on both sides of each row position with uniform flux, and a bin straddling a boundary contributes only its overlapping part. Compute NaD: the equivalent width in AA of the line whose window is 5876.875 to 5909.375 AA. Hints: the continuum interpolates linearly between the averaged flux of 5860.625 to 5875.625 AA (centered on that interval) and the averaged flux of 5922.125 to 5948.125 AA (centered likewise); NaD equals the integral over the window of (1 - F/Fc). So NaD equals 4.5 AA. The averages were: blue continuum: 7.83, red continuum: 8.35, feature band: 6.91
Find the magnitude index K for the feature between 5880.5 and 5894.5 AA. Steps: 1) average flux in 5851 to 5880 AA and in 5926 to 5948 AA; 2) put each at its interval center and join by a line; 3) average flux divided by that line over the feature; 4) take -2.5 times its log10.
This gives 0.269 mag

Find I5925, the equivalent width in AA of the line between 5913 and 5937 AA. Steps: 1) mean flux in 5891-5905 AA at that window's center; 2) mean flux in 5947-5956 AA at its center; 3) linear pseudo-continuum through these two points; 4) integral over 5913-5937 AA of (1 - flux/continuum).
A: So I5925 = -3.33 AA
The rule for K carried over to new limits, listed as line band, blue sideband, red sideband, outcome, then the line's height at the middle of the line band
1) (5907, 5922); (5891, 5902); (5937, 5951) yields -0.189 mag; 6.96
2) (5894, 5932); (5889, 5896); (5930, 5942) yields -0.151 mag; 6.85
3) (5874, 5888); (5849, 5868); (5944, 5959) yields 0.067 mag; 8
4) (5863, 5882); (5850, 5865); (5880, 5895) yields -0.098 mag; 7.16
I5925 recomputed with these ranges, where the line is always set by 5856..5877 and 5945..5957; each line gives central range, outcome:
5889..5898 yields 2.9 AA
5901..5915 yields -0.4 AA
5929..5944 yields -0.8 AA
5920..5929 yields 0.0 AA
